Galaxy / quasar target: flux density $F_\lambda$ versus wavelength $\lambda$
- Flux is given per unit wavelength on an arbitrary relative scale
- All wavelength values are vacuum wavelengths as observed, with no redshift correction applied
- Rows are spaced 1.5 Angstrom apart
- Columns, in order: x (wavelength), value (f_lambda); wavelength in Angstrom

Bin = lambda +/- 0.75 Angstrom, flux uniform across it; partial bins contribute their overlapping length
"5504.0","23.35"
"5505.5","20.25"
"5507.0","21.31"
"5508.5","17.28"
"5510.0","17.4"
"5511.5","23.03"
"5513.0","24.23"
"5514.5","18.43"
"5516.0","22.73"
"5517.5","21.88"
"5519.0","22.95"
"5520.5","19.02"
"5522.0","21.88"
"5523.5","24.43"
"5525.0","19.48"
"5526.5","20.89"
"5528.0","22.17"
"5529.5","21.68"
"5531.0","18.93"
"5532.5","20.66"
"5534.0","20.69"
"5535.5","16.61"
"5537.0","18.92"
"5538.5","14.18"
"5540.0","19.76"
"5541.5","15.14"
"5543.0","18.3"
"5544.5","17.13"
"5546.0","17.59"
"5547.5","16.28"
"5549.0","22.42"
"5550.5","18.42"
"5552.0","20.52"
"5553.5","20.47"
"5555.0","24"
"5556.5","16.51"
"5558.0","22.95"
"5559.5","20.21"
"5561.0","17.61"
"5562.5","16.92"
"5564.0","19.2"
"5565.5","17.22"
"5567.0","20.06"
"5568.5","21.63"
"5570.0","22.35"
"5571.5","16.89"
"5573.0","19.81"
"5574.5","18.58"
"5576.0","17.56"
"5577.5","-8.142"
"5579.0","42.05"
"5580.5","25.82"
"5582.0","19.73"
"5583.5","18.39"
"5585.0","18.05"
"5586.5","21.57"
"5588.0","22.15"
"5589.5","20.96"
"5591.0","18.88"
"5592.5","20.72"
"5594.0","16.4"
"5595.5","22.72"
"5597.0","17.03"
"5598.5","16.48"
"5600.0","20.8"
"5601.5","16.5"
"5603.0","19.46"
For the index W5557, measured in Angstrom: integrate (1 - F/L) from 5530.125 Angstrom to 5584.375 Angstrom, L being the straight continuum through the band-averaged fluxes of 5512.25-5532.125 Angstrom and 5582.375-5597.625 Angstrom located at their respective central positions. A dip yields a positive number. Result 3.9 Angstrom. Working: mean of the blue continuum 21.4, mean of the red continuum 19.7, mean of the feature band 19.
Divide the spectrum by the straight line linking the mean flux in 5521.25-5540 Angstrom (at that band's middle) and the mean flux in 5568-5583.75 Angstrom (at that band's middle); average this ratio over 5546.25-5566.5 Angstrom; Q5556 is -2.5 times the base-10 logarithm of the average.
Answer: 0.019 mag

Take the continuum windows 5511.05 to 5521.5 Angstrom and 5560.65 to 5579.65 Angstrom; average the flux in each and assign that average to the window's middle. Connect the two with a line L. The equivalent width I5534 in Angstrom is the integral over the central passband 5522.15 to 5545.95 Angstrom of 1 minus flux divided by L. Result 1.6 Angstrom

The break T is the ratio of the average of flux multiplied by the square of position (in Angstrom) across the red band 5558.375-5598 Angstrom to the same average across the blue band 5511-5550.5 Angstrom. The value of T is 1.0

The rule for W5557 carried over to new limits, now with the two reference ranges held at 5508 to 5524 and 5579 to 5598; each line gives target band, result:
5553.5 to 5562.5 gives 0.47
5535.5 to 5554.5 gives 2.57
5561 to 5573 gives 1.11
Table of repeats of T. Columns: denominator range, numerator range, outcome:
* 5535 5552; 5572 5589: 1.11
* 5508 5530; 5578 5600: 1.02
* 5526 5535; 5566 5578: 0.81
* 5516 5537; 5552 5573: 0.96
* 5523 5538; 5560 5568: 0.92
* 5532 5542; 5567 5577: 1.06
